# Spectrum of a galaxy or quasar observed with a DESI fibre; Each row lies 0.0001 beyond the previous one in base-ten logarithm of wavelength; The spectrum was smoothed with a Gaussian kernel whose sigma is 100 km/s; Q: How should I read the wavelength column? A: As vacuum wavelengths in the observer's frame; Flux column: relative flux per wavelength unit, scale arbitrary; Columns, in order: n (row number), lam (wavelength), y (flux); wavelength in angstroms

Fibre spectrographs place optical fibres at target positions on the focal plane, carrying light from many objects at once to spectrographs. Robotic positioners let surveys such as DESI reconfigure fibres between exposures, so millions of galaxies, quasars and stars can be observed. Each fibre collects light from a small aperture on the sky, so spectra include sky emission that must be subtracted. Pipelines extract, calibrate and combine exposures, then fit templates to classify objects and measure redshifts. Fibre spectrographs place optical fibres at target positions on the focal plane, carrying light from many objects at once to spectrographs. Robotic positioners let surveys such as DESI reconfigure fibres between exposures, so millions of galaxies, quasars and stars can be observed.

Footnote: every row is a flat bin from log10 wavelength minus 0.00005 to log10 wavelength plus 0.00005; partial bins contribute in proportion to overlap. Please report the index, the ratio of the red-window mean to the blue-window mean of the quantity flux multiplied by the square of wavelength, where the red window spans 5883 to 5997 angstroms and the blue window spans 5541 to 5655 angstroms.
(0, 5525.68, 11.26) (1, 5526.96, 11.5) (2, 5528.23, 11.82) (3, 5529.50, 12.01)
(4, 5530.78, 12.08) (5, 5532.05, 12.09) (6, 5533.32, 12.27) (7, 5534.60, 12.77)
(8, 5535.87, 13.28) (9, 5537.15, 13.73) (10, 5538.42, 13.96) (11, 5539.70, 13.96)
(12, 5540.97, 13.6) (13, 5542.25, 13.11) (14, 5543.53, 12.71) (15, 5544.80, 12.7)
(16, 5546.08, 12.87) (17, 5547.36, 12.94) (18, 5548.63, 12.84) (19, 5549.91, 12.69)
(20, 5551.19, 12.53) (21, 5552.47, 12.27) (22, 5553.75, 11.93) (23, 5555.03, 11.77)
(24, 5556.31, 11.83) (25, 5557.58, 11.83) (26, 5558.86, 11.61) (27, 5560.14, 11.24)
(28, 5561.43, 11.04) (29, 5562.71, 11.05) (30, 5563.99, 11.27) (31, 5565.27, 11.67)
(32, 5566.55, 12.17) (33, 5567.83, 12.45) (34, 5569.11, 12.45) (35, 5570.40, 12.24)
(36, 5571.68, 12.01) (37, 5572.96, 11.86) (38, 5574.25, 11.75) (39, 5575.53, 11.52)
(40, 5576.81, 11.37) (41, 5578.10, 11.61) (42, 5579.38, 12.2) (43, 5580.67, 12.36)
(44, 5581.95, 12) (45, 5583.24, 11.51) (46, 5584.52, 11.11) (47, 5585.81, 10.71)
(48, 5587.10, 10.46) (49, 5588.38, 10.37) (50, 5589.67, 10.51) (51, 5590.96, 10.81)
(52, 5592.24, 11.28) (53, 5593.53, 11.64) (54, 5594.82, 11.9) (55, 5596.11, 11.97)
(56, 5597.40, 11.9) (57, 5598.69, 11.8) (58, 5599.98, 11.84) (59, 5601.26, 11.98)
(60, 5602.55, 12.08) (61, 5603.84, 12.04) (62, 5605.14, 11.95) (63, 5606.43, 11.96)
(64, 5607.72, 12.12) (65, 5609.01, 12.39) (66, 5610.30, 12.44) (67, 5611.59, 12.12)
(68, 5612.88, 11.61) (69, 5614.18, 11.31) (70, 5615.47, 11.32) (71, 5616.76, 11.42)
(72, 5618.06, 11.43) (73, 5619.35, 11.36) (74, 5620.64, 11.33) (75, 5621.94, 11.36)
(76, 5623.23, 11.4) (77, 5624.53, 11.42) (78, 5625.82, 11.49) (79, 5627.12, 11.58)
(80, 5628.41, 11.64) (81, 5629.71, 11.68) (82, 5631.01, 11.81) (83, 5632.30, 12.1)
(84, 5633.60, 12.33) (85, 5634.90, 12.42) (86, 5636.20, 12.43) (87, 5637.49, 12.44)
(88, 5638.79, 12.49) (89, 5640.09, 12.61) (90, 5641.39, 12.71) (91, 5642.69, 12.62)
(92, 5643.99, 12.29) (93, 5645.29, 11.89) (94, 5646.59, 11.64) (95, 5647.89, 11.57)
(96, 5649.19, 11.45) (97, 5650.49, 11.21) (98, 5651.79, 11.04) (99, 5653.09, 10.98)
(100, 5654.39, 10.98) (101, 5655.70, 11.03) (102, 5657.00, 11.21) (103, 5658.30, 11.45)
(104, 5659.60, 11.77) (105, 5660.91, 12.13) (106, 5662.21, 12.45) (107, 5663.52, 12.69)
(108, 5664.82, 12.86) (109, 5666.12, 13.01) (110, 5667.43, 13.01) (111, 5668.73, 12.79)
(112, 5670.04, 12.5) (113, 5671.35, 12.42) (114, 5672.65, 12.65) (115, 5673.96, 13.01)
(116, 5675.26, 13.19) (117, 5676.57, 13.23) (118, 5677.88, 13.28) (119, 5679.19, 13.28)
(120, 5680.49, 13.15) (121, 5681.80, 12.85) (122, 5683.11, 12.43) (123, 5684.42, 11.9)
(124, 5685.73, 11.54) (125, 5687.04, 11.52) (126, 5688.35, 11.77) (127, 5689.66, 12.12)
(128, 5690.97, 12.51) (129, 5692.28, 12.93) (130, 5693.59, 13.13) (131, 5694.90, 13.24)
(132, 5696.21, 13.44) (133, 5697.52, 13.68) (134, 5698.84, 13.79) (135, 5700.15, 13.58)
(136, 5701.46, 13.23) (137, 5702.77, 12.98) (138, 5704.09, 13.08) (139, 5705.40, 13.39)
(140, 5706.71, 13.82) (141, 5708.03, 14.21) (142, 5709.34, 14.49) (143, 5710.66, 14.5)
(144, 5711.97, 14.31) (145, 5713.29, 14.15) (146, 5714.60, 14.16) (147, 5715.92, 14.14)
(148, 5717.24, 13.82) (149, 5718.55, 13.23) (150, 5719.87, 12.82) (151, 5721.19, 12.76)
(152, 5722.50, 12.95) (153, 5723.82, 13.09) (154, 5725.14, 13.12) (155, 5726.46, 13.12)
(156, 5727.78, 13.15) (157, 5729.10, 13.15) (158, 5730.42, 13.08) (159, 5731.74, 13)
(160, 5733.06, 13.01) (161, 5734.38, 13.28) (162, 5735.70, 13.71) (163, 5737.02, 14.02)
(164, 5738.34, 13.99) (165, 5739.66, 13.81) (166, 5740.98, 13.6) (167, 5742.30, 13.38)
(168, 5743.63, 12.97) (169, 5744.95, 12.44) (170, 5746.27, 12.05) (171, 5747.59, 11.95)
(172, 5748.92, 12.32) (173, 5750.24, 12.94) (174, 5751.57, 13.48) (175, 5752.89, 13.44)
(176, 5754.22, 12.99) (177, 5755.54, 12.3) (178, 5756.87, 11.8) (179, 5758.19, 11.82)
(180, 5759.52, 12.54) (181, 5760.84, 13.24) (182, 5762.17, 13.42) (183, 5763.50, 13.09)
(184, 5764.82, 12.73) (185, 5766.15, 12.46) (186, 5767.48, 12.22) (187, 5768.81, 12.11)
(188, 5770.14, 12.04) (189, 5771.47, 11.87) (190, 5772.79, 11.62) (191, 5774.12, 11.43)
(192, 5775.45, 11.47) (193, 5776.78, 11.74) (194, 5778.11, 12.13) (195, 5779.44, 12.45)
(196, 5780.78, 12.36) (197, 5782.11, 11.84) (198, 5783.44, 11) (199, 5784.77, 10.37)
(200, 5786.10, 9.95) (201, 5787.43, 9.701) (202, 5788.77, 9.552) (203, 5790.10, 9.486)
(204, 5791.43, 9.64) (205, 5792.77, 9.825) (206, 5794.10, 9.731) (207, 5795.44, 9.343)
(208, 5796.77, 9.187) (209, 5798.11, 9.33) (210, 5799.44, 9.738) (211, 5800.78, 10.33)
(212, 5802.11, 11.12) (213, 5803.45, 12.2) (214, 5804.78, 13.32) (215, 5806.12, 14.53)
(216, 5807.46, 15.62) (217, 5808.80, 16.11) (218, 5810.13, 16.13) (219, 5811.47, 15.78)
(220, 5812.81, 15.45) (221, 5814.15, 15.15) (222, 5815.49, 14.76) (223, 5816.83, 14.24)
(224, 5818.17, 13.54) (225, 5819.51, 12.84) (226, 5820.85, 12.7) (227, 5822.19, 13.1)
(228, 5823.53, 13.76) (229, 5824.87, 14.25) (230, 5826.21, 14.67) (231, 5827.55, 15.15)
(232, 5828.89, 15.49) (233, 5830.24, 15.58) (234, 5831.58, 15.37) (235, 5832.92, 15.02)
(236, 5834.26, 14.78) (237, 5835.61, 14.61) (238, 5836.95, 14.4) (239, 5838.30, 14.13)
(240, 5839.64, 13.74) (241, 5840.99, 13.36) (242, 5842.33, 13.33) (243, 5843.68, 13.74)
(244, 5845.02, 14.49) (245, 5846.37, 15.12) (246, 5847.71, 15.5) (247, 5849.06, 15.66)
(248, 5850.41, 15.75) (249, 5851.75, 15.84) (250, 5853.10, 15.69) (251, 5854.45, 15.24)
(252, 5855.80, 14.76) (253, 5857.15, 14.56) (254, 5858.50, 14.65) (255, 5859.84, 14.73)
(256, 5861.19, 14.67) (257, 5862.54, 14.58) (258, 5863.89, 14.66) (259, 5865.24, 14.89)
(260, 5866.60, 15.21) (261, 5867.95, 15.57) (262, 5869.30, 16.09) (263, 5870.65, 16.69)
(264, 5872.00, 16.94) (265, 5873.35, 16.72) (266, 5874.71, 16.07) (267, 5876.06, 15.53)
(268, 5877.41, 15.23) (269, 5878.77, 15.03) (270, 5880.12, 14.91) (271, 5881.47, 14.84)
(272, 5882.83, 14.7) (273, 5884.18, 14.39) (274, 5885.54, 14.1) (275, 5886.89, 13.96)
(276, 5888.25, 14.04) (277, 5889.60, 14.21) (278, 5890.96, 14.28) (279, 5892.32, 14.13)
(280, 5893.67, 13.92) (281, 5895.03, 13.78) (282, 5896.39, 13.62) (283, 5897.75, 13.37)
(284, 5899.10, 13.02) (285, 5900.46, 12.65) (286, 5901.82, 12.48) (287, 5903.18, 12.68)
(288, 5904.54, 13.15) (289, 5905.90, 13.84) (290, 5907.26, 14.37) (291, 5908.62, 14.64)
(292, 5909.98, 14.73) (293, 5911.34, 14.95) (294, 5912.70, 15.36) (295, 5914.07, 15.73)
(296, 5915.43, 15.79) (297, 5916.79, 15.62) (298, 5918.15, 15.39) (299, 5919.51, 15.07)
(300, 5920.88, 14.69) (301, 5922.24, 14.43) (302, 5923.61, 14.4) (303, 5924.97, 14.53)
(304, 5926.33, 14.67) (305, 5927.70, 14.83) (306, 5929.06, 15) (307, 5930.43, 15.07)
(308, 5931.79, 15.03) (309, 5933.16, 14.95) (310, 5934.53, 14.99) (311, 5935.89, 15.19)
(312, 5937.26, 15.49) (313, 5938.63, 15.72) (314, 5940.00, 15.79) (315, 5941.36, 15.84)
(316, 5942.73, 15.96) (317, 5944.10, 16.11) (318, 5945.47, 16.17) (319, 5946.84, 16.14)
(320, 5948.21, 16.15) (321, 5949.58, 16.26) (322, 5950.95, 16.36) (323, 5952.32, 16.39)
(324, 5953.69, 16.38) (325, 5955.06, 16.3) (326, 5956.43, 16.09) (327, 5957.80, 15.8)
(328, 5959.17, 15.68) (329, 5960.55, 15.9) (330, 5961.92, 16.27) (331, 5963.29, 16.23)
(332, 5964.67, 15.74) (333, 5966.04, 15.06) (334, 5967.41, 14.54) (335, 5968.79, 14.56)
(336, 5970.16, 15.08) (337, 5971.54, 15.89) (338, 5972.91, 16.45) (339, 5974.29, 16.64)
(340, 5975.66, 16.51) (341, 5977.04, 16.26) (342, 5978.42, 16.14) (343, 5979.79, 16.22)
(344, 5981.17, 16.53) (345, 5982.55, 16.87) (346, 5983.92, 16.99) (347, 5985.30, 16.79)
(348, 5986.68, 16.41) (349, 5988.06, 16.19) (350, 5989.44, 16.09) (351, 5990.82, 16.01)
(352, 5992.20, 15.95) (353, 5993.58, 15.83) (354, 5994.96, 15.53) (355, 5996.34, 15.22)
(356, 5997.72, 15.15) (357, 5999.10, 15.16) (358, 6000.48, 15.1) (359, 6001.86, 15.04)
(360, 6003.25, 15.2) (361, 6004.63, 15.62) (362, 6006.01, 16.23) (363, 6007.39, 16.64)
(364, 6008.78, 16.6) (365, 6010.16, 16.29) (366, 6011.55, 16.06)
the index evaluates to 1.45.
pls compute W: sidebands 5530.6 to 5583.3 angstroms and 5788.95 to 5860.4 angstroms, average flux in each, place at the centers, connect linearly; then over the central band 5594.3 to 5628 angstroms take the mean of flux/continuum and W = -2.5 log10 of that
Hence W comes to 0.07 mag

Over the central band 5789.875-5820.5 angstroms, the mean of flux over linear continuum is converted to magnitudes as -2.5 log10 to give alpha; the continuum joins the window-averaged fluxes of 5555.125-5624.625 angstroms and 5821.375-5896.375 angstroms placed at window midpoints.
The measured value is 0.13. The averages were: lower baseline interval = 11.6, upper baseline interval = 14.8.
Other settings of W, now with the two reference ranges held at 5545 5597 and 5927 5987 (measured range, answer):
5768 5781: 0.170 mag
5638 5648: 0.023 mag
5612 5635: 0.065 mag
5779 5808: 0.282 mag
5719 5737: 0.025 mag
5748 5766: 0.081 mag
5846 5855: -0.059 mag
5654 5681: 0.025 mag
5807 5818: -0.072 mag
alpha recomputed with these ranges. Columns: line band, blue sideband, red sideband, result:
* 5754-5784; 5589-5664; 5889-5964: 0.09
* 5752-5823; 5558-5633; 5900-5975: 0.12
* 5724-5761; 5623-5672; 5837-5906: 0.01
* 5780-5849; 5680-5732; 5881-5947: 0.07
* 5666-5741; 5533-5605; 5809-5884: 0.02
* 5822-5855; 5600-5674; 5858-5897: -0.02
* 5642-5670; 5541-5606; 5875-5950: 0.06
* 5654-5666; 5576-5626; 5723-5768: 0.02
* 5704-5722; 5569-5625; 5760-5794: -0.19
